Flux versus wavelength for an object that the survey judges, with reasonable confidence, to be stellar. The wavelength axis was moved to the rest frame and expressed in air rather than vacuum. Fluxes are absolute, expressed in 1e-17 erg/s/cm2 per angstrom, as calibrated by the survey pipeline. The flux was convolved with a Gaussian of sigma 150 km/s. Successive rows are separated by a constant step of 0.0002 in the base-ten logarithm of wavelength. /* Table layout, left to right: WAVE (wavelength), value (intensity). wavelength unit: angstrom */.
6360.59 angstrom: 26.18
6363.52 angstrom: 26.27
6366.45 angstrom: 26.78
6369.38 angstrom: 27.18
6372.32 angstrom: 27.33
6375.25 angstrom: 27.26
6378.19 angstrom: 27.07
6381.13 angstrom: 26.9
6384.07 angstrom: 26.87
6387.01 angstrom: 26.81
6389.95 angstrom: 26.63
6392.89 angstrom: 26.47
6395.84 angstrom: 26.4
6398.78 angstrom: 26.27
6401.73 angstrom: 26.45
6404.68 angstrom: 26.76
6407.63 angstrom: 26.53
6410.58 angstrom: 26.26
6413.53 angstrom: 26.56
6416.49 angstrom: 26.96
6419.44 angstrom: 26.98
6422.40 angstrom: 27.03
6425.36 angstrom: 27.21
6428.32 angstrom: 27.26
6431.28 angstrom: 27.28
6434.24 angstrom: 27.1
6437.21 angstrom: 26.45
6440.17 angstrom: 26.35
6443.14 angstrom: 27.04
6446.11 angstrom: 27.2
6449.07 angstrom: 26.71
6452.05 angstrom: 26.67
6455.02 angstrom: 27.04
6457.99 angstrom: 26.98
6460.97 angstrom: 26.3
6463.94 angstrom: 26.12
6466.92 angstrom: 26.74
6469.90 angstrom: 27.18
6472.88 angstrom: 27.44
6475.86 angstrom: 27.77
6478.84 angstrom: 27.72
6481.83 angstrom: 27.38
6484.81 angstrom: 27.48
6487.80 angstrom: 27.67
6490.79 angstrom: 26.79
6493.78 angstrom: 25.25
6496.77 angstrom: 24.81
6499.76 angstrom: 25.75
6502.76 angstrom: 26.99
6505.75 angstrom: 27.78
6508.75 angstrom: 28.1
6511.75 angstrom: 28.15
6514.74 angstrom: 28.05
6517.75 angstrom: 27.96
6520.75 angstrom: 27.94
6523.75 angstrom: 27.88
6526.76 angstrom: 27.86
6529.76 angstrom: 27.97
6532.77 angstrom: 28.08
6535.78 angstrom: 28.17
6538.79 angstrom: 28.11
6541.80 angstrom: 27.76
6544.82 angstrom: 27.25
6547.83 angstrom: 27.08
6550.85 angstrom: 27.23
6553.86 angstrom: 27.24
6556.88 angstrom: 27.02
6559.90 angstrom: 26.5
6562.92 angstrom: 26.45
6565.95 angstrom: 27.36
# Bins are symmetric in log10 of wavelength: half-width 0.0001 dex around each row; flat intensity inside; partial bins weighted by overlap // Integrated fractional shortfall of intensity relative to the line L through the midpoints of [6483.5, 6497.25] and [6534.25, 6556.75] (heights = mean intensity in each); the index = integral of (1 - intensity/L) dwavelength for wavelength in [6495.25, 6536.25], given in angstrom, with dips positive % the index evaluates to -0.8 angstrom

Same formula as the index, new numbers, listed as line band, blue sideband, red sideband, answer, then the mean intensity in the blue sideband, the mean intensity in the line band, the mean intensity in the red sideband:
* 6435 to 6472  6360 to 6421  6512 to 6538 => 0.77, 26.7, 26.7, 28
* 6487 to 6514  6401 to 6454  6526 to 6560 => 0.46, 26.8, 26.8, 27.6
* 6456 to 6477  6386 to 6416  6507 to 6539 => 0.31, 26.5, 26.9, 28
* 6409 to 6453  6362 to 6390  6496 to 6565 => 0.37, 26.9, 26.9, 27.4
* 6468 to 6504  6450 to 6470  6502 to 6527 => 0.52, 26.7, 26.8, 27.9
